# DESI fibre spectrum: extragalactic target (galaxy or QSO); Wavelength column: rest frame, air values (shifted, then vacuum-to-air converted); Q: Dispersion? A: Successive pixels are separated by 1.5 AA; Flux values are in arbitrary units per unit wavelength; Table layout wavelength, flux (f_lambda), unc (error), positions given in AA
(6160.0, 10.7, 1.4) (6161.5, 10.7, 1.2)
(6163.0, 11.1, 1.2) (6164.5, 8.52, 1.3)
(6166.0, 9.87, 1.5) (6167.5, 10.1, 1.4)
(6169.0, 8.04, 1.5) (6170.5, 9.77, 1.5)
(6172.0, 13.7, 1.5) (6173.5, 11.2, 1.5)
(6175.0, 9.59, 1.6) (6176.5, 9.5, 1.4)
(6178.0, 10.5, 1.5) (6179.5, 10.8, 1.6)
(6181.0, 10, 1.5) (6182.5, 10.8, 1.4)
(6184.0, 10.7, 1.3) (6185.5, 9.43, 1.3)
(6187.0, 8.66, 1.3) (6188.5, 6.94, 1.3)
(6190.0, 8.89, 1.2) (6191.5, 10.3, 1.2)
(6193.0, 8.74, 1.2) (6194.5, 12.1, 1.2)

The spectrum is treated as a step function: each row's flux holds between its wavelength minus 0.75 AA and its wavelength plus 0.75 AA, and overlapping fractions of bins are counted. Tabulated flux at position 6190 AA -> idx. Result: 8.89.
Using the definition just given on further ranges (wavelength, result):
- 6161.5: 10.7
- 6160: 10.7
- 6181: 10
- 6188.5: 6.94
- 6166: 9.87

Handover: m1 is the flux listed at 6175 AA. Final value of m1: 9.59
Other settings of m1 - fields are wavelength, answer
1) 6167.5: 10.1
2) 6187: 8.66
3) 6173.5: 11.2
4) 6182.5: 10.8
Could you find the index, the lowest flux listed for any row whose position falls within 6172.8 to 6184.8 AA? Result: 9.5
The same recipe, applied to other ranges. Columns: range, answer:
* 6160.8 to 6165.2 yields 8.52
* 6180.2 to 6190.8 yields 6.94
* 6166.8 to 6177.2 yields 8.04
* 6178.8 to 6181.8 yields 10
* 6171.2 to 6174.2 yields 11.2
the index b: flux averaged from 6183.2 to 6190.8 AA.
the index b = 8.95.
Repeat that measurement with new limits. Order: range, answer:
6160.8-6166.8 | 10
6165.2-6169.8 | 9.33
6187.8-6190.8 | 7.97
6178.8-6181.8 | 10.4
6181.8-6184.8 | 10.7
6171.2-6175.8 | 11.5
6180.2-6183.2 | 10.4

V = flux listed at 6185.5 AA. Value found 9.43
